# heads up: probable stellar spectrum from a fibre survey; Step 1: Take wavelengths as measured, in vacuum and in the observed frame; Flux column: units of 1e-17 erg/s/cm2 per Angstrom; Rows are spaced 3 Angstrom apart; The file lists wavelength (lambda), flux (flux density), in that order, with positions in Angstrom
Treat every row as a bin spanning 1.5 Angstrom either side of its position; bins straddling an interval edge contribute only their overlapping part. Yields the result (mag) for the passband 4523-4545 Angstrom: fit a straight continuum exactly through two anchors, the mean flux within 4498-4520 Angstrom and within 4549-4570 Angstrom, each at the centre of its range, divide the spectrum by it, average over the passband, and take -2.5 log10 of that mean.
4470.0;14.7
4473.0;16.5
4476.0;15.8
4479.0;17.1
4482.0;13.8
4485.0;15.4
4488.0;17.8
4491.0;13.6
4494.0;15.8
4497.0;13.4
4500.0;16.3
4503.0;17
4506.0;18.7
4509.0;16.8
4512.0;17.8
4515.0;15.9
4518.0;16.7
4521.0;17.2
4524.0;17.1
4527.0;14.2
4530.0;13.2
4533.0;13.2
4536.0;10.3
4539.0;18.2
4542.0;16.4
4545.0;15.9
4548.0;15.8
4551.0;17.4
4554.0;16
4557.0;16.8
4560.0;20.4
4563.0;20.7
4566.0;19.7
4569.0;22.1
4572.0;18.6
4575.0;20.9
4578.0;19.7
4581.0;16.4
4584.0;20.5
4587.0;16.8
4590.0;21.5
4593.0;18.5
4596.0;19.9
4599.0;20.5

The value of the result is 0.21 mag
